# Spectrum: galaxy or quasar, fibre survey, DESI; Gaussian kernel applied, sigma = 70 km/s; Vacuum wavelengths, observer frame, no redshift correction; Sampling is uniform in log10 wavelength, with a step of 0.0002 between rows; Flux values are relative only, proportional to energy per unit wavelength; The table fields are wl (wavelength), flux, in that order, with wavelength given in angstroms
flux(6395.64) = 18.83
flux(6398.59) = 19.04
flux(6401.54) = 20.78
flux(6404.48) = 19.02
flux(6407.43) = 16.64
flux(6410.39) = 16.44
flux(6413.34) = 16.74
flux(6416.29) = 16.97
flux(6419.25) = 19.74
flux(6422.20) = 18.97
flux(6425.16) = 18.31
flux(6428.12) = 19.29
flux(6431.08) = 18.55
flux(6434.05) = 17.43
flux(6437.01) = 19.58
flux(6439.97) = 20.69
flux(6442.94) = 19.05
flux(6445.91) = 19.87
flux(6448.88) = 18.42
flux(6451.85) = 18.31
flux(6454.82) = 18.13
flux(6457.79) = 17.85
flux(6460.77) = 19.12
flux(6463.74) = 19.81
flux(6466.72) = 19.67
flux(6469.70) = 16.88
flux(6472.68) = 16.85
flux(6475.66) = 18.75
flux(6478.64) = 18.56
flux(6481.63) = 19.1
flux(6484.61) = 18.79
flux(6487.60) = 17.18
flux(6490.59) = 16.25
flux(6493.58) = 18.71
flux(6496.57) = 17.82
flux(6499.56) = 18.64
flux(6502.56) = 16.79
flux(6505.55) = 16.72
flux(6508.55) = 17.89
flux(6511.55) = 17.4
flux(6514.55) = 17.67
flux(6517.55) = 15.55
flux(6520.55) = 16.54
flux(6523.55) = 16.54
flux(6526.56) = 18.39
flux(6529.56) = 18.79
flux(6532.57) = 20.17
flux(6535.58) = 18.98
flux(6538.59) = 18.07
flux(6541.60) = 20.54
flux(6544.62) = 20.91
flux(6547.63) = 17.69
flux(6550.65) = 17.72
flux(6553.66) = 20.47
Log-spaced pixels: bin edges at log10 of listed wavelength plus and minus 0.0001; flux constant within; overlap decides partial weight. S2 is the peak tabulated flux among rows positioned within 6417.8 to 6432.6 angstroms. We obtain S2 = 19.74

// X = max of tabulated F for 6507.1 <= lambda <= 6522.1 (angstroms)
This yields 17.89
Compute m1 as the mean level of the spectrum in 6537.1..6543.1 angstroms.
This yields 19.3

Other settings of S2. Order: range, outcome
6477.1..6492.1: 19.1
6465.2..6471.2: 19.67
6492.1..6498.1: 18.71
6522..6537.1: 20.17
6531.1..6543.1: 20.54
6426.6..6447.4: 20.69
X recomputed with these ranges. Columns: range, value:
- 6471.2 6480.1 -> 18.75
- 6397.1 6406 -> 20.78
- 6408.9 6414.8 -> 16.74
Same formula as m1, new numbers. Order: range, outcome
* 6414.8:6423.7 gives 18.6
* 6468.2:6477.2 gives 17.5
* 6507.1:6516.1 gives 17.6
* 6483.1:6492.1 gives 17.4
